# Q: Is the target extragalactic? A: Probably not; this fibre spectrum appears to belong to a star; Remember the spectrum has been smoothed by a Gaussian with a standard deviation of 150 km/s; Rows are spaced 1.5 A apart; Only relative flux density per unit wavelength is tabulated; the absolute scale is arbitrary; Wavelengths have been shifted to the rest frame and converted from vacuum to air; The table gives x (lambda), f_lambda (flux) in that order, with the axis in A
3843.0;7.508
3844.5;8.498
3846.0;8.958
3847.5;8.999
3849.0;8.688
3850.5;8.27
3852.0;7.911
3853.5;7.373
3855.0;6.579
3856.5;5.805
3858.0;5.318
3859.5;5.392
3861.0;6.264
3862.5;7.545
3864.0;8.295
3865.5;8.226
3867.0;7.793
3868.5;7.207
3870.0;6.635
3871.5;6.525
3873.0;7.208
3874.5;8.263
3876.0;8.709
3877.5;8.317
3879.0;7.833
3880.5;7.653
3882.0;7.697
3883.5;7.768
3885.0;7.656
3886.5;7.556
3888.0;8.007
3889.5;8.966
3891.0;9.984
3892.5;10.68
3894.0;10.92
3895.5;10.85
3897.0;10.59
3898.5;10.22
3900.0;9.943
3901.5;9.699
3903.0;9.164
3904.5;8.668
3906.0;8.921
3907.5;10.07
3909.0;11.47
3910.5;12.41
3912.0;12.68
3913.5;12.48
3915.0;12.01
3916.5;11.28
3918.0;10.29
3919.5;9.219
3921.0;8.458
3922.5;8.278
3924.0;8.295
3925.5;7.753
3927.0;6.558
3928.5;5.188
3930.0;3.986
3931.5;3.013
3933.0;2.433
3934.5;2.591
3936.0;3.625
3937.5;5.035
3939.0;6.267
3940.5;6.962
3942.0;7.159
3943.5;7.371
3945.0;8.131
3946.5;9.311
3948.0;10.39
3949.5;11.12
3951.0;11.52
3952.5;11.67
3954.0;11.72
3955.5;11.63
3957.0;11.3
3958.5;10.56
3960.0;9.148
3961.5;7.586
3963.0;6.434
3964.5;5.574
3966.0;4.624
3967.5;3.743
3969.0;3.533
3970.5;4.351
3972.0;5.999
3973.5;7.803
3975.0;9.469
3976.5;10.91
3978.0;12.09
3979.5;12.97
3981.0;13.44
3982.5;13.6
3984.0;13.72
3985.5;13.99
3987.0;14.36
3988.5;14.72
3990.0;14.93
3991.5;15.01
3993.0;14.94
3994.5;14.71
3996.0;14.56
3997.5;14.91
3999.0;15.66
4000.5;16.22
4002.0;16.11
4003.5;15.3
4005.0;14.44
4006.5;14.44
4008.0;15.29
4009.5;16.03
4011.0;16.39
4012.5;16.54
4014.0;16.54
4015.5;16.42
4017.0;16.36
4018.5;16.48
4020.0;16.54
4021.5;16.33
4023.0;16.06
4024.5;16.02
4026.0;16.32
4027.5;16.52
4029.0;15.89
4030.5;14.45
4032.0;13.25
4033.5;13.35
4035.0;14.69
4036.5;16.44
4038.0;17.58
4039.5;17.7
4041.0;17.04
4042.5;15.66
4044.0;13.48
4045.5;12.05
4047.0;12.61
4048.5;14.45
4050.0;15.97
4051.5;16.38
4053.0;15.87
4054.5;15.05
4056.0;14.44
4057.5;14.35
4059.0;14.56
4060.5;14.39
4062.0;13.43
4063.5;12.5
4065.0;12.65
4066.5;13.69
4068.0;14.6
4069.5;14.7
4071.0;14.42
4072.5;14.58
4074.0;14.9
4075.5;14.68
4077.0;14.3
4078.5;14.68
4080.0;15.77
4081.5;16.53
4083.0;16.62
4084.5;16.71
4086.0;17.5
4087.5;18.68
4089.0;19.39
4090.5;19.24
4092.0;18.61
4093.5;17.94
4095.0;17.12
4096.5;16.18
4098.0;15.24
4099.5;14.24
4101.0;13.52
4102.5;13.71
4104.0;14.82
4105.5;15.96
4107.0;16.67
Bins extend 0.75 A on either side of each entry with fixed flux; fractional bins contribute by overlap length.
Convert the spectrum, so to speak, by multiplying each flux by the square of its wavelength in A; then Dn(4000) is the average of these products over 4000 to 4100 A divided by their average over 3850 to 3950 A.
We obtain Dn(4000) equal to 2.07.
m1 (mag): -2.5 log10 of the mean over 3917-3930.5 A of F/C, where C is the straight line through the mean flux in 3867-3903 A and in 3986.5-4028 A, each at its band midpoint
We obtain 0.369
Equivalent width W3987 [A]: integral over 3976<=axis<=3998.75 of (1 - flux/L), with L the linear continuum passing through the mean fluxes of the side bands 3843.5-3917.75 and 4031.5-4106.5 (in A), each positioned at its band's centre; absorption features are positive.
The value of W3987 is -2.7 A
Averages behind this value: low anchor 8.74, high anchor 15.3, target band 14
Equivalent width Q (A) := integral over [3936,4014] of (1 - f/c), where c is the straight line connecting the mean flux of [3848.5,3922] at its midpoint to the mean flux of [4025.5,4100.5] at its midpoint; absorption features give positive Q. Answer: 6.8 A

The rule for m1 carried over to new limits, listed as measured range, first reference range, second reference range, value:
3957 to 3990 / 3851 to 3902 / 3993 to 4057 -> 0.33 mag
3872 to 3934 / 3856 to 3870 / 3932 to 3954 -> -0.22 mag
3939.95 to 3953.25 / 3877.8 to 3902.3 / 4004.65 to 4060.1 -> 0.24 mag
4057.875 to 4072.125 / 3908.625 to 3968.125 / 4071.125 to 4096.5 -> 0.12 mag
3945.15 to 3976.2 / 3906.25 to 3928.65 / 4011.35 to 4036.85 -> 0.40 mag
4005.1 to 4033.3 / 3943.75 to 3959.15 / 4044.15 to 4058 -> -0.19 mag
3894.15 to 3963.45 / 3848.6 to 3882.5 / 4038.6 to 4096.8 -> 0.11 mag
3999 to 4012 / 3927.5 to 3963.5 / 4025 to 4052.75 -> -0.24 mag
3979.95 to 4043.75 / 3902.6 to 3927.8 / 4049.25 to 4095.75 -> -0.15 mag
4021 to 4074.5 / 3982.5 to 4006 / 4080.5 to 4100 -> 0.09 mag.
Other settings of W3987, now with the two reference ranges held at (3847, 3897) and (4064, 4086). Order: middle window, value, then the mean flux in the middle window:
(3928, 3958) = 8.4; 7.57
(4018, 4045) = -4.5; 15.7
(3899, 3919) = -3.1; 10.7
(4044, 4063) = -0.2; 14.4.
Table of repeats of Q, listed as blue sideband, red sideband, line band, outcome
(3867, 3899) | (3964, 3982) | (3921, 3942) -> 6.82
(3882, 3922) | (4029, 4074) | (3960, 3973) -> 7.01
